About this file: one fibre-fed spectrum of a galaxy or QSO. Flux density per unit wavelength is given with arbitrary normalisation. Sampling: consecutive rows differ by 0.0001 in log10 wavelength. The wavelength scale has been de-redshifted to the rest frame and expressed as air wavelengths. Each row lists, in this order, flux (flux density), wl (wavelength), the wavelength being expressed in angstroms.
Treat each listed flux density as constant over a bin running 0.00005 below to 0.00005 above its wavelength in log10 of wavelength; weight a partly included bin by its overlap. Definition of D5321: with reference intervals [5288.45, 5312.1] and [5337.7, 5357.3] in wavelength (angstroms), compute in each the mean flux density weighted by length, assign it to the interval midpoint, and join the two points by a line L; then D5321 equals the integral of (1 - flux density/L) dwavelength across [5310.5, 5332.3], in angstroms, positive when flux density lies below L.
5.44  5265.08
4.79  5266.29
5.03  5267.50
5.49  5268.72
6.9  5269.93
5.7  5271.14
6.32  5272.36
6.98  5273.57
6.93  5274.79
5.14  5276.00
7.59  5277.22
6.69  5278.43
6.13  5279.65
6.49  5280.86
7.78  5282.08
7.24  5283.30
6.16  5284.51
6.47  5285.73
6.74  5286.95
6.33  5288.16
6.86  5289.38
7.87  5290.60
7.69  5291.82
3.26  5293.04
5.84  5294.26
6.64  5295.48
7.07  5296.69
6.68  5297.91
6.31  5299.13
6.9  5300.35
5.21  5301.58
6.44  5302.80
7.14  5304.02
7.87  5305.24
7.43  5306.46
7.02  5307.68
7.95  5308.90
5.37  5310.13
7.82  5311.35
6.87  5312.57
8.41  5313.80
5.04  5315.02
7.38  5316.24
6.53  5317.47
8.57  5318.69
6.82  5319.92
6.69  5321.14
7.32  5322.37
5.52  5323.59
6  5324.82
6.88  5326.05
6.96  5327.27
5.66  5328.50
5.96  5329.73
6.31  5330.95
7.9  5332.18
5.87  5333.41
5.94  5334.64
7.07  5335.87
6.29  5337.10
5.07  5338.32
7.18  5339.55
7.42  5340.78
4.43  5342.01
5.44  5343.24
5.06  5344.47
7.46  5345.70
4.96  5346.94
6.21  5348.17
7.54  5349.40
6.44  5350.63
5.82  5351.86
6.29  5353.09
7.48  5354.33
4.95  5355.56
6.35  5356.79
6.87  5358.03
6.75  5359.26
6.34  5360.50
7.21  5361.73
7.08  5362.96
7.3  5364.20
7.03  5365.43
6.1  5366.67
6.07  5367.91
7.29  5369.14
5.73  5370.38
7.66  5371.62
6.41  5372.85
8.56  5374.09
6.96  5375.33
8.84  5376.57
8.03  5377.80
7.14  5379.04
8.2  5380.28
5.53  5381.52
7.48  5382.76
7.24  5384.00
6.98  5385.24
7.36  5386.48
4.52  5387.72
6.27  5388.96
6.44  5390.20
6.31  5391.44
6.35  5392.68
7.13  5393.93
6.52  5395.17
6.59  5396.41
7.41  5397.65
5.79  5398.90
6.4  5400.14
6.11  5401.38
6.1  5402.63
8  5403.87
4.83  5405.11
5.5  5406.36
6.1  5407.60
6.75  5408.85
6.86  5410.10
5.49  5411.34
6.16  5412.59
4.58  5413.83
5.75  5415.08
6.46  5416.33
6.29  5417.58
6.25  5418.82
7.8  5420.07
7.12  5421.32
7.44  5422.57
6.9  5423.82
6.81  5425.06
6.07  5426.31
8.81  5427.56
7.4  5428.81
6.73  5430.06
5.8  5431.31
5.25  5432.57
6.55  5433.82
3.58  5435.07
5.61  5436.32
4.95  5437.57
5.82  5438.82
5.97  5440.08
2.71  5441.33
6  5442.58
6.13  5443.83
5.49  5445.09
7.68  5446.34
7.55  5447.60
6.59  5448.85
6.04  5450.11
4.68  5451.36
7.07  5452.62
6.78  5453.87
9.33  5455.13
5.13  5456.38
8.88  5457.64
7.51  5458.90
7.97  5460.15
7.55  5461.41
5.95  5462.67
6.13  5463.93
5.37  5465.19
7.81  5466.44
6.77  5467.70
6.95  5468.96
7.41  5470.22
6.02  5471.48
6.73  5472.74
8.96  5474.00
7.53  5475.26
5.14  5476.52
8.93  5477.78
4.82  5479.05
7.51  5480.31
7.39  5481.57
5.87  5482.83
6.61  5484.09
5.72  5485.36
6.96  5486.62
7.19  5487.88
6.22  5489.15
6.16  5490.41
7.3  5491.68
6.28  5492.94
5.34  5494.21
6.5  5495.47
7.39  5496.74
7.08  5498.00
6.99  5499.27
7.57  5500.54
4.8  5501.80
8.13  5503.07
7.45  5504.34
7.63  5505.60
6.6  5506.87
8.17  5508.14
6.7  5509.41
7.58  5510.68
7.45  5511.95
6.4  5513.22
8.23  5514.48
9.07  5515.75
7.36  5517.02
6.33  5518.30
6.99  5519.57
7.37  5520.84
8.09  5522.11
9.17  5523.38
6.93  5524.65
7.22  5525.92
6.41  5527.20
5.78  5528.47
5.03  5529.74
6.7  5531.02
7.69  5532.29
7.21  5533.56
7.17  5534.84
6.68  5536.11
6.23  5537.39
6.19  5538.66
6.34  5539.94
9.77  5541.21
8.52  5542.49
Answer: -1.1 angstroms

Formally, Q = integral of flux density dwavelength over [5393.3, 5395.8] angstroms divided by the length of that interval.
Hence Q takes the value 6.81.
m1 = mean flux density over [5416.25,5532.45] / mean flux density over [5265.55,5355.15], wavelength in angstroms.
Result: 1.0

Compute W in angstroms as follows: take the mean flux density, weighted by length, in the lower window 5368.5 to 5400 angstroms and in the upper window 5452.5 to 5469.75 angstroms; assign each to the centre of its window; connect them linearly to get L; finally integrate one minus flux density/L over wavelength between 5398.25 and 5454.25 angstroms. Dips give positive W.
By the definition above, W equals 6.5 angstroms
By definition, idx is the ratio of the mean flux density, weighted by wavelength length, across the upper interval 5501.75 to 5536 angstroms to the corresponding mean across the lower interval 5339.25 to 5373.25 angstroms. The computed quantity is 1.12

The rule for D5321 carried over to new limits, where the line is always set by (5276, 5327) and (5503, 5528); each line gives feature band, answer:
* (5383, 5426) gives 3.88 angstroms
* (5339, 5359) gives 1.87 angstroms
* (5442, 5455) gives 1.27 angstroms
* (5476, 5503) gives 2.77 angstroms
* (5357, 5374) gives 0.35 angstroms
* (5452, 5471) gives 0.43 angstroms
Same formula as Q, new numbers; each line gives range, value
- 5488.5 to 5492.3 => 6.55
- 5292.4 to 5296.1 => 5.28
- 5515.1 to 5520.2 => 7.43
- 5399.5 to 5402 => 6.27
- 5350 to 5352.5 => 6.16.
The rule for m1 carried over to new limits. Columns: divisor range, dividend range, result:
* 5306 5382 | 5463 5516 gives 1.03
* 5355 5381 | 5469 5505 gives 0.97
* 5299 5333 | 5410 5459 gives 0.93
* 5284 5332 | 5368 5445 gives 0.97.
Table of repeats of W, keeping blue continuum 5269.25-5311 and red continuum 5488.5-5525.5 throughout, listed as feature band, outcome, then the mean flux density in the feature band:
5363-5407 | 0.66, 6.75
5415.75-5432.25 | 0.15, 6.88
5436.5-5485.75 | 3.10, 6.6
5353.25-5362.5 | 0.31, 6.56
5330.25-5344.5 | 1.13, 6.21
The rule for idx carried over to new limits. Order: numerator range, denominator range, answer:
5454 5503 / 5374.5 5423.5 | 1.04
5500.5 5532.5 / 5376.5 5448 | 1.12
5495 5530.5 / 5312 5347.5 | 1.11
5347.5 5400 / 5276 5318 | 1.01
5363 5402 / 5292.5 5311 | 1.05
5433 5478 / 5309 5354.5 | 1.00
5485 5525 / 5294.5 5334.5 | 1.05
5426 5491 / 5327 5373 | 1.02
